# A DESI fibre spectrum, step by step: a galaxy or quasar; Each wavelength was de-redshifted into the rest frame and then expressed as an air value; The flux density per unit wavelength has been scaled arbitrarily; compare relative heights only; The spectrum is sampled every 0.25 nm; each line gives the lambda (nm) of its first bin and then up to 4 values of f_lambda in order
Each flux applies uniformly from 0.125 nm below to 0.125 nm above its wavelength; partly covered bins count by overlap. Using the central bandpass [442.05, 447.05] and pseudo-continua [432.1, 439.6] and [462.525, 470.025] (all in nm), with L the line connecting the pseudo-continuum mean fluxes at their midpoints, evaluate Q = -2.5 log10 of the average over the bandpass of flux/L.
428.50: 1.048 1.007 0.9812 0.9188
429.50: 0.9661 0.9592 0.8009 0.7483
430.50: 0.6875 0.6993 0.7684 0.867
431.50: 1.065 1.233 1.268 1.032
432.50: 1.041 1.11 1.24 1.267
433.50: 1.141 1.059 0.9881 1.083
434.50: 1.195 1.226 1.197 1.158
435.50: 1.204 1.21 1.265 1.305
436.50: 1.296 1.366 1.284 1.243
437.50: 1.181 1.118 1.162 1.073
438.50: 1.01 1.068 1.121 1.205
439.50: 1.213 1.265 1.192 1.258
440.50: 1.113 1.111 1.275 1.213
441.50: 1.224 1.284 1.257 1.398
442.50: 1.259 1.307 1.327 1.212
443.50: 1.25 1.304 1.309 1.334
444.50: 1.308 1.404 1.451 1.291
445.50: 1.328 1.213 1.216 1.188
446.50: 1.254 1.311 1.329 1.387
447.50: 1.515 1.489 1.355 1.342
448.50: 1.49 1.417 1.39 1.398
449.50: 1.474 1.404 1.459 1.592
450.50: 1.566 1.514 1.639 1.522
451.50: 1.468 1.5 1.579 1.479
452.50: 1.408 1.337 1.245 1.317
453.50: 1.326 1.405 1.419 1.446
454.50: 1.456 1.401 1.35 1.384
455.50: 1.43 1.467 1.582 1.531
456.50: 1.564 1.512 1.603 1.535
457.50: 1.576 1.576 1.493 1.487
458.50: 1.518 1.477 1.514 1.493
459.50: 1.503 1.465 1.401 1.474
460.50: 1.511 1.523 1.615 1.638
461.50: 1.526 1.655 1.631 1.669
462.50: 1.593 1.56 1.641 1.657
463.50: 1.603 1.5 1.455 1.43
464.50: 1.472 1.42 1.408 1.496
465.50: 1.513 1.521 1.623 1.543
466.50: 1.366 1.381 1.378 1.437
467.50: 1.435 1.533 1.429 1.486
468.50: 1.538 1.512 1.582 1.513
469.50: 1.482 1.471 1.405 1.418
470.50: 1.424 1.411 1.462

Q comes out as -0.031 mag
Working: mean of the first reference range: 1.17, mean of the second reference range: 1.5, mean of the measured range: 1.3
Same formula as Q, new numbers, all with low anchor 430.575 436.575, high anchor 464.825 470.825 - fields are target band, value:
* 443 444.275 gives -0.053 mag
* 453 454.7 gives -0.046 mag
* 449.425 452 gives -0.173 mag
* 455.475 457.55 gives -0.137 mag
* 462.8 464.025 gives -0.112 mag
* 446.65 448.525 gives -0.112 mag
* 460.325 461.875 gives -0.126 mag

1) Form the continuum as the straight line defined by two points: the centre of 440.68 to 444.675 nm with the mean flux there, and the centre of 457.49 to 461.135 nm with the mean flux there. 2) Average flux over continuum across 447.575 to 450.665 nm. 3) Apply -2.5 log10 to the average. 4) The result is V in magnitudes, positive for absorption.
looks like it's -0.06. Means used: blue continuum 1.28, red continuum 1.51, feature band 1.45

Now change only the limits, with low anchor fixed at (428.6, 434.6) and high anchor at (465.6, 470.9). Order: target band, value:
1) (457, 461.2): -0.122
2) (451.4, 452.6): -0.178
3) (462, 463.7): -0.154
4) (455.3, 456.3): -0.139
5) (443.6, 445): -0.151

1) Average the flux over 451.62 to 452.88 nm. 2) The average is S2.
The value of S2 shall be 1.46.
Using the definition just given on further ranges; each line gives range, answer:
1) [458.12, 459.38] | 1.5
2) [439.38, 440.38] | 1.23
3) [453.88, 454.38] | 1.43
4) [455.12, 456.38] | 1.48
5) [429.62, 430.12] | 0.882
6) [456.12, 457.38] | 1.55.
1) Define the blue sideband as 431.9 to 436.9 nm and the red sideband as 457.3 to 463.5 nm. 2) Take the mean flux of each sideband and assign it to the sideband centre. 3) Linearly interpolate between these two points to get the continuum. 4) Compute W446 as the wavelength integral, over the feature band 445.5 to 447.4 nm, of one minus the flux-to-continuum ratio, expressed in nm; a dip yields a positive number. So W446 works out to 0.11 nm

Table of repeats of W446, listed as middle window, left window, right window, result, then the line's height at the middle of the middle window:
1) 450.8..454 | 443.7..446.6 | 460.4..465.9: -0.09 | 1.4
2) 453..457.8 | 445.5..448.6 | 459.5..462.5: 0.03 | 1.47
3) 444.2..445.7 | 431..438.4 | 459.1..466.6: -0.06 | 1.3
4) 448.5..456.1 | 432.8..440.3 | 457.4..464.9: -0.20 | 1.41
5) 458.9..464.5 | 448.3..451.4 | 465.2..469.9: -0.23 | 1.49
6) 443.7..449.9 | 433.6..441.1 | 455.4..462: -0.10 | 1.33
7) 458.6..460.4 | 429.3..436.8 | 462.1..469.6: -0.07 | 1.42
